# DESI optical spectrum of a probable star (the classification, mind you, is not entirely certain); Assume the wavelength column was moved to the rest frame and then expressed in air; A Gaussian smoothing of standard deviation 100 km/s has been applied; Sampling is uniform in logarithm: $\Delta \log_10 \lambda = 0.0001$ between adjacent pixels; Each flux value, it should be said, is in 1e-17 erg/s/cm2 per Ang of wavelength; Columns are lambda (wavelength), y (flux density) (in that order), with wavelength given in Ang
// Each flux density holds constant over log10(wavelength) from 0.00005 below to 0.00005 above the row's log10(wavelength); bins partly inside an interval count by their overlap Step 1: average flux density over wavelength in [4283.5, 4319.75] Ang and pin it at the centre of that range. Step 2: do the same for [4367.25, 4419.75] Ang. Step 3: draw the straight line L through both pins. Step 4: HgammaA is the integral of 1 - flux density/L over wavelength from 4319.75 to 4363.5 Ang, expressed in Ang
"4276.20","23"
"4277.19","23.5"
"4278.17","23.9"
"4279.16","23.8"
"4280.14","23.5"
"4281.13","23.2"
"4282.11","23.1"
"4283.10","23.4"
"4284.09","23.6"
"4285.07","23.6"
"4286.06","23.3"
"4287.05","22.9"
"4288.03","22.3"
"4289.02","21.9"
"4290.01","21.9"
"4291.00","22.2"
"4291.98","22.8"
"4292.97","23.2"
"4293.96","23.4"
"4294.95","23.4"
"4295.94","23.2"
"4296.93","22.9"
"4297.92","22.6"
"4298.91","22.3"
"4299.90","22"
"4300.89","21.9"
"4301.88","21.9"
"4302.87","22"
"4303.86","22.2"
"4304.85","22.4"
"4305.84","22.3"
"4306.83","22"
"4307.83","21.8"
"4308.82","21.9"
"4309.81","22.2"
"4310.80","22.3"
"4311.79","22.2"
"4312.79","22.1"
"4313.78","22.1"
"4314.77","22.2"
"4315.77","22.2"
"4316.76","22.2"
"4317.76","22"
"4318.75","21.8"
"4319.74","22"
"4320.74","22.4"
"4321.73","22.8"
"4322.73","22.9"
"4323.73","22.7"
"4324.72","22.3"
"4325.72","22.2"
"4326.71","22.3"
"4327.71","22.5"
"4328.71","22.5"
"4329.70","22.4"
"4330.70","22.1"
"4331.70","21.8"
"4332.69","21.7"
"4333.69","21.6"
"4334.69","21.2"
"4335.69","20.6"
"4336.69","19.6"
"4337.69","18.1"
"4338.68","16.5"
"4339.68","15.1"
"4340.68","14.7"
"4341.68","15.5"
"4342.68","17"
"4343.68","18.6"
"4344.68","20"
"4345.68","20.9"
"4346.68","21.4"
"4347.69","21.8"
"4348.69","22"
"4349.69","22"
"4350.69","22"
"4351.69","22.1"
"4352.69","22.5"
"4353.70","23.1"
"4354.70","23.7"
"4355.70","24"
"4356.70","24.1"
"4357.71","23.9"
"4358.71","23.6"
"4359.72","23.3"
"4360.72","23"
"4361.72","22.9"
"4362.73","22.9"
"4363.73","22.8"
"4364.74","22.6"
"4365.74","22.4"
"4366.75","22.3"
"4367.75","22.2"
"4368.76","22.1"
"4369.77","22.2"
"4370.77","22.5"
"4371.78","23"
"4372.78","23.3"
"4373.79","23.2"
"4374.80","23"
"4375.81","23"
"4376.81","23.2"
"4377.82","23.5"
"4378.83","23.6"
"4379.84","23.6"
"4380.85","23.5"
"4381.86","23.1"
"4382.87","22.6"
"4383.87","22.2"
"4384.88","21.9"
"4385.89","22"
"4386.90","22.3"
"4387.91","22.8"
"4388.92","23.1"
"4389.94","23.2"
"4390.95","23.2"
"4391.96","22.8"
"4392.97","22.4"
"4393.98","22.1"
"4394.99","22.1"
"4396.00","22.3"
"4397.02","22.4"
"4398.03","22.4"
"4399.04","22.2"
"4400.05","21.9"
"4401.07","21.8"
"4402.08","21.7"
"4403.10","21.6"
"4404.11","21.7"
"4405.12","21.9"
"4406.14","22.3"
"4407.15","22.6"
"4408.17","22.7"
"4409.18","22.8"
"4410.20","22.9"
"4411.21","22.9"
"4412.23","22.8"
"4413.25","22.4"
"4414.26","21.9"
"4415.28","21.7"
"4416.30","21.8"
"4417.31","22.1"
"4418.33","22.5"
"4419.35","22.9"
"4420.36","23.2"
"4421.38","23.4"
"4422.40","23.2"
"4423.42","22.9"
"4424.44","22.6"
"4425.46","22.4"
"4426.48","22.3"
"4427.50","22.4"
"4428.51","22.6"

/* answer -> 2.1 Ang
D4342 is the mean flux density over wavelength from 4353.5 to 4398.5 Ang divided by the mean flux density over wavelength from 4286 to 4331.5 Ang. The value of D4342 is 1.0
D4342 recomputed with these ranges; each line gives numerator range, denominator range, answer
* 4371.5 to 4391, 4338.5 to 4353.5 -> 1.17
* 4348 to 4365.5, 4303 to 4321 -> 1.04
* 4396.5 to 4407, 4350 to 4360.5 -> 0.95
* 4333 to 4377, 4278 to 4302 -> 0.94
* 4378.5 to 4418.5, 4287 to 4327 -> 1.00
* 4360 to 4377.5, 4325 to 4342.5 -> 1.14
